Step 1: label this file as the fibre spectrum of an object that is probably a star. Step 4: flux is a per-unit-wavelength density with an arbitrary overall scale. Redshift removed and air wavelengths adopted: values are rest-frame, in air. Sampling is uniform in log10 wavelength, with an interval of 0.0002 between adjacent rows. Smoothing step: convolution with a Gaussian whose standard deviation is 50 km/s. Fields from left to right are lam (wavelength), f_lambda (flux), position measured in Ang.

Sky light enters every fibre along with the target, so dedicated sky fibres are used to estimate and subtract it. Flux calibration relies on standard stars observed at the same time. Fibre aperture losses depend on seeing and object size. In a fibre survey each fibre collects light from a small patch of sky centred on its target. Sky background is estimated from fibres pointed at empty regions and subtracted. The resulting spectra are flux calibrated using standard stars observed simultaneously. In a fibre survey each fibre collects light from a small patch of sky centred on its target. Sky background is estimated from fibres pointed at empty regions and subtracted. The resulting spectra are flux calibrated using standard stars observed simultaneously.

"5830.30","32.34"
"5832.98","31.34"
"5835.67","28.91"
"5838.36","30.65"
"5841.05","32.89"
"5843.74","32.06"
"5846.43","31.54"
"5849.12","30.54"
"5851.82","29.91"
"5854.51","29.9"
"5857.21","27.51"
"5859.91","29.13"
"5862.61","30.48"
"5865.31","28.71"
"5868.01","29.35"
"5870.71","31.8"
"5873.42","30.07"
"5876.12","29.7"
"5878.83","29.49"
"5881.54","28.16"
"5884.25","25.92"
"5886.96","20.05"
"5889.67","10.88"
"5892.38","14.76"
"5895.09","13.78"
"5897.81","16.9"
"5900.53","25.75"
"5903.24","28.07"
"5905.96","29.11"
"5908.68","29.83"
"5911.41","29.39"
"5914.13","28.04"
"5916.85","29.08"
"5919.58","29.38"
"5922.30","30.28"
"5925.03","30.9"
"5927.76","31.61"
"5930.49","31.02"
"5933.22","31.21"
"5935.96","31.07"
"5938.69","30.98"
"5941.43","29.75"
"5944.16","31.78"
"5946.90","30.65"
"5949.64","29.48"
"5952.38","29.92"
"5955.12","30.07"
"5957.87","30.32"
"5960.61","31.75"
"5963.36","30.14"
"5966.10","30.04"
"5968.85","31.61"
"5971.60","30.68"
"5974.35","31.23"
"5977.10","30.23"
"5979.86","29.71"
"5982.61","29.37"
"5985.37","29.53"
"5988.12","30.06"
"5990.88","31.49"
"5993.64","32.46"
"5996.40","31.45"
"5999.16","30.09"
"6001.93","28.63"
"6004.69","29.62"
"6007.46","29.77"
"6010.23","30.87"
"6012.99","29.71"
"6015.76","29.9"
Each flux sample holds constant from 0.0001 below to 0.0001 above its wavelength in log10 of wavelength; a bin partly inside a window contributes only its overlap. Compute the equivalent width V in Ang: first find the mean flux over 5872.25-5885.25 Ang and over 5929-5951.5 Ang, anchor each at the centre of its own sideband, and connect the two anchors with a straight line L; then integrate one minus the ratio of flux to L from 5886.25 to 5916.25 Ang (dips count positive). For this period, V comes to 7.00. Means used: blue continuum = 28.7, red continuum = 30.7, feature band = 22.6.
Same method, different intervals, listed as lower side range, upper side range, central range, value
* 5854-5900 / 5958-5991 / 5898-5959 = -3.9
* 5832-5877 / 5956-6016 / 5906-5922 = 0.6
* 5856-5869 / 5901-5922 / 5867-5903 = 6.6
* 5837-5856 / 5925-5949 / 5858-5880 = 0.9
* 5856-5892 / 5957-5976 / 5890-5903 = 4.5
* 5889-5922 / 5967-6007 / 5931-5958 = -3.4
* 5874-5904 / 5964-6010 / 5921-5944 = -4.5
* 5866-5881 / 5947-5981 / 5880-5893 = 4.2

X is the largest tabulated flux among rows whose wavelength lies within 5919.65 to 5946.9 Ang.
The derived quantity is 31.78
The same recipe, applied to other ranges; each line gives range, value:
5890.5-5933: 31.61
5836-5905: 32.89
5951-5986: 31.75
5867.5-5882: 31.8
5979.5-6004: 32.46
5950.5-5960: 30.32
